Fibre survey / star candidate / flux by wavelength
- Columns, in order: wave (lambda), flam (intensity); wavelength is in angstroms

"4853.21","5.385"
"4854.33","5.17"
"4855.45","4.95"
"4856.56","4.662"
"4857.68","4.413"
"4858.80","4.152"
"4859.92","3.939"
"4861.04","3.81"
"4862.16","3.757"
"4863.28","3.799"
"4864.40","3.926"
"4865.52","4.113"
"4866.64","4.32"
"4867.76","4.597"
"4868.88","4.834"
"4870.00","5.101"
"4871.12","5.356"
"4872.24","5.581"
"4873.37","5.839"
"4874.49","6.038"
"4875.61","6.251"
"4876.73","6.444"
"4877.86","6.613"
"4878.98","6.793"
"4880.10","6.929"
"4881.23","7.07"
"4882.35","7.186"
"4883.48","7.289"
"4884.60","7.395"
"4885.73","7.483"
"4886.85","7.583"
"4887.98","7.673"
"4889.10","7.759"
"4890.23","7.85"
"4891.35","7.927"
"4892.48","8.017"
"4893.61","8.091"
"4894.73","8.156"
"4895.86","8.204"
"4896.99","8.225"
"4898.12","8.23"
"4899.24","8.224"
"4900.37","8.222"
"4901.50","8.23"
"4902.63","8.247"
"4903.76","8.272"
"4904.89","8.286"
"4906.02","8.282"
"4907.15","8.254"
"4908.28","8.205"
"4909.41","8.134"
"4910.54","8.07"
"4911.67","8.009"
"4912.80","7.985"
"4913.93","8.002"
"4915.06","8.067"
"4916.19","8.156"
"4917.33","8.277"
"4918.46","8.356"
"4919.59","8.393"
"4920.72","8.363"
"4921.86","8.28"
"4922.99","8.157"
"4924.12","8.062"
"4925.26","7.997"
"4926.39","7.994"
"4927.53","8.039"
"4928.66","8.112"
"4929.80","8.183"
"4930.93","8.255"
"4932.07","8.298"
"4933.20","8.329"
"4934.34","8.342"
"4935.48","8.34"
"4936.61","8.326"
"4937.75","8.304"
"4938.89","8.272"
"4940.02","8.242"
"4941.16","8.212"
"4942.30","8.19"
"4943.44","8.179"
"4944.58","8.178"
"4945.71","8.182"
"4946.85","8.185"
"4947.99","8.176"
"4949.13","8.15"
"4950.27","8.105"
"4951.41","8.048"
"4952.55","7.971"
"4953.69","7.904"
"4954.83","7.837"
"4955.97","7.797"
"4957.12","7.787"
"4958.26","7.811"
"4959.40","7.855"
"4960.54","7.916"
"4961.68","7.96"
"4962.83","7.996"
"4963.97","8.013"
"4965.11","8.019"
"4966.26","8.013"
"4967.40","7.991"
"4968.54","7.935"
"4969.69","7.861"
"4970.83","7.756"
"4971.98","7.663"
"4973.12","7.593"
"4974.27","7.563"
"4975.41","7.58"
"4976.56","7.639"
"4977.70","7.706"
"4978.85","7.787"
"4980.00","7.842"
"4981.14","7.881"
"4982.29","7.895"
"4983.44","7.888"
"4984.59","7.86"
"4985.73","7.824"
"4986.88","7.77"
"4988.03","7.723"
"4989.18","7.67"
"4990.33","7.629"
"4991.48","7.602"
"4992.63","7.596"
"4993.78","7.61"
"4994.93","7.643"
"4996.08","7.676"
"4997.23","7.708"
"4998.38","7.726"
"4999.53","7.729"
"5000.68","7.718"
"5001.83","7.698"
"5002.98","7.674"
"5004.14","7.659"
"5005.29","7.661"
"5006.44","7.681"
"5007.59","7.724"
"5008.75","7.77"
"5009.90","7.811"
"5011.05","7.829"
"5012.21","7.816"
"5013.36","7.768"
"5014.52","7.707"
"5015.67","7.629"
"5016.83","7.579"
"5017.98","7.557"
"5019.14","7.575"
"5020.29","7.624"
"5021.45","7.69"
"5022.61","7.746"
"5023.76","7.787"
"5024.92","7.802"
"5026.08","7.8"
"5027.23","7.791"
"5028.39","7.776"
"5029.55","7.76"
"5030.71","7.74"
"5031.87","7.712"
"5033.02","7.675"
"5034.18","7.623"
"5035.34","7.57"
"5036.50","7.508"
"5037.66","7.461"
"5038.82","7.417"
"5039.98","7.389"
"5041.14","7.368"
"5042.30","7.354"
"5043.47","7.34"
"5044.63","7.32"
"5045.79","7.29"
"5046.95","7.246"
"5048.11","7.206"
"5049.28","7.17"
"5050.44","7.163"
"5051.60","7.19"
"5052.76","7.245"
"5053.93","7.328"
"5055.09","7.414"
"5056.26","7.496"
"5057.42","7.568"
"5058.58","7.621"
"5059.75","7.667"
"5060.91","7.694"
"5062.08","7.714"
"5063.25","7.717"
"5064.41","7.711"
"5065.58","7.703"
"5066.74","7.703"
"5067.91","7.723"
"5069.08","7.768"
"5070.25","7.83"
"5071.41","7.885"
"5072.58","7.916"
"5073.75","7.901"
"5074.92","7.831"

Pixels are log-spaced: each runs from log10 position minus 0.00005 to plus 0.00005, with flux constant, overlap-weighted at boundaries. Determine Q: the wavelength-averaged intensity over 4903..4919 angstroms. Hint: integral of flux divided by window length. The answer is 8.17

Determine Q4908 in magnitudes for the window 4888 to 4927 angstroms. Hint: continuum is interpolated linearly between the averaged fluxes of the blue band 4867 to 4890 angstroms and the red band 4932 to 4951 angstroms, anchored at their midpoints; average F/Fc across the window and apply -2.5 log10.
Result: -0.12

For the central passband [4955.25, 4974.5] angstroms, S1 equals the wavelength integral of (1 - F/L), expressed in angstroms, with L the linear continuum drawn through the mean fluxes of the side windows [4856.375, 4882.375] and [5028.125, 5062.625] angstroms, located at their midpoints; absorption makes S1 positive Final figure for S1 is -4.3 angstroms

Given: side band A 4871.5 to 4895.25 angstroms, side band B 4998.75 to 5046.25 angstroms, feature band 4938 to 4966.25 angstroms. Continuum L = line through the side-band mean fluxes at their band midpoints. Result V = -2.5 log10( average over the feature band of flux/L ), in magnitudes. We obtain -0.09 mag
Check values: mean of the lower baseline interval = 7.13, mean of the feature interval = 8.04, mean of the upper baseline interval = 7.64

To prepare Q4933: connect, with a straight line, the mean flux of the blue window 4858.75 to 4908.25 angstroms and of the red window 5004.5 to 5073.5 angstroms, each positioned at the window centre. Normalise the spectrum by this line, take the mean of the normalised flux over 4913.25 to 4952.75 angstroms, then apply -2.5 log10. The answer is -0.17 mag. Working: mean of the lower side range 6.69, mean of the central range 8.19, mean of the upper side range 7.6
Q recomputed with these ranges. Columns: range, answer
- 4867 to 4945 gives 7.69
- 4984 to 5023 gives 7.7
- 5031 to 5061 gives 7.42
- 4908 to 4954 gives 8.17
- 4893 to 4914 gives 8.18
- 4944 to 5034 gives 7.79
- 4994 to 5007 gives 7.69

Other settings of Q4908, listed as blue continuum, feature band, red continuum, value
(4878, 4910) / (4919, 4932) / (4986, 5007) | -0.051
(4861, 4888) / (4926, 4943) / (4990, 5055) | -0.249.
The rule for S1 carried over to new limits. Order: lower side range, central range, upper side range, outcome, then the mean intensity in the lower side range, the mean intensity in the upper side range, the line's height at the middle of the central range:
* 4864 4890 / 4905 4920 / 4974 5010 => -3.34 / 6.22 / 7.72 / 6.68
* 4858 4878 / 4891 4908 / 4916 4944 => -4.21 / 4.87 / 8.23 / 6.58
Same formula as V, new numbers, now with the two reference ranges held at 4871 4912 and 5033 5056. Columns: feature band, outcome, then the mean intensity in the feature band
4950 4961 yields -0.06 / 7.9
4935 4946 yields -0.11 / 8.25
